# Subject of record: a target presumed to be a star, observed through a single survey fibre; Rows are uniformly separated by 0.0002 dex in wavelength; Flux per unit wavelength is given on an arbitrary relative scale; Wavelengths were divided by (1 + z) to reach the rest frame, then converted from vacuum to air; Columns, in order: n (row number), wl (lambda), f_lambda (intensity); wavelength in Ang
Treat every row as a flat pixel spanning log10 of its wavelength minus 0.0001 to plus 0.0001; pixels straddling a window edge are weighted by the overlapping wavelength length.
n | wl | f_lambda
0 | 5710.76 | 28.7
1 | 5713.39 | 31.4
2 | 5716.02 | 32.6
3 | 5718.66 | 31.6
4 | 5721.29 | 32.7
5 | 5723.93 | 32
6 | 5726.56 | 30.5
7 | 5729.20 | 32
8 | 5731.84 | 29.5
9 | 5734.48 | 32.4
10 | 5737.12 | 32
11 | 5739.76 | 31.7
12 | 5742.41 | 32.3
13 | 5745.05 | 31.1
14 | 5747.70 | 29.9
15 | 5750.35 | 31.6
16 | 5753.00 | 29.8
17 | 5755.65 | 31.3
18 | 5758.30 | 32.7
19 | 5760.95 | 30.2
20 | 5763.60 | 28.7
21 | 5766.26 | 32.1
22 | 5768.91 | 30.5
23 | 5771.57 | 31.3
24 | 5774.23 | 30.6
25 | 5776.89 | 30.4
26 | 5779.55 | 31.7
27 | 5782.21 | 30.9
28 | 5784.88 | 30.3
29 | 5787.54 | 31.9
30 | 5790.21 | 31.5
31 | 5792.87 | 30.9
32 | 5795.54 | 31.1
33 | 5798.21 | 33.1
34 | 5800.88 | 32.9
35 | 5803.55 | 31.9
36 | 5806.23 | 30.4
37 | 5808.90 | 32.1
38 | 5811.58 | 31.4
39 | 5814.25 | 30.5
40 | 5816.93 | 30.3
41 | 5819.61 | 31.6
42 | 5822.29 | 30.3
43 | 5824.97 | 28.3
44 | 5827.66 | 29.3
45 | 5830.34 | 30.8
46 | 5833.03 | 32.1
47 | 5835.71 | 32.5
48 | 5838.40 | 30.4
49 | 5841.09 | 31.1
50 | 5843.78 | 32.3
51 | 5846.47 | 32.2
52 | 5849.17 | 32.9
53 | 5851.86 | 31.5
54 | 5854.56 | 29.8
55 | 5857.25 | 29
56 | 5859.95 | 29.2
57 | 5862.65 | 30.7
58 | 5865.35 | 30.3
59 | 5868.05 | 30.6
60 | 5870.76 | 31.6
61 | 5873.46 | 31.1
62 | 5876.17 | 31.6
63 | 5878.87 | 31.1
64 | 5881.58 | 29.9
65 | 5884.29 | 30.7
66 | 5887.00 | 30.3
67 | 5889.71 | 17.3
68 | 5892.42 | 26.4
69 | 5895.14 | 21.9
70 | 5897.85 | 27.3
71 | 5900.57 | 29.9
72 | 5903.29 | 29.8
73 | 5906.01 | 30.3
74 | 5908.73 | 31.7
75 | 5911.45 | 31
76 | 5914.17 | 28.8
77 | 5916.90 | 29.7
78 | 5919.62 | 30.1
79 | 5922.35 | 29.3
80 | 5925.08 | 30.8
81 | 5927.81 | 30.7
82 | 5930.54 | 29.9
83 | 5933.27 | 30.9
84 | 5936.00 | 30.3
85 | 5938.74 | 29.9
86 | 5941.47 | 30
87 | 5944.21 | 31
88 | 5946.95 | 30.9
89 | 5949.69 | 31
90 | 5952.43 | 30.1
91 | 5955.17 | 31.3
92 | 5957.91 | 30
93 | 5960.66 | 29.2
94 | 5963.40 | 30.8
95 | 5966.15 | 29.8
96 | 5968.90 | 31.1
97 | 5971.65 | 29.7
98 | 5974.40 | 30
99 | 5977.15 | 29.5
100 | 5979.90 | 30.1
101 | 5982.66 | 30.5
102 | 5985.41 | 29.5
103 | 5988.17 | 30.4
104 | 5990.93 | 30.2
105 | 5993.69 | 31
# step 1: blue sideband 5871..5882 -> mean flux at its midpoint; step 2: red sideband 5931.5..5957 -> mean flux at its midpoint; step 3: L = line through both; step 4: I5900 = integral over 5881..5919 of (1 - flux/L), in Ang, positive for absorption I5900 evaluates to 3.3 Ang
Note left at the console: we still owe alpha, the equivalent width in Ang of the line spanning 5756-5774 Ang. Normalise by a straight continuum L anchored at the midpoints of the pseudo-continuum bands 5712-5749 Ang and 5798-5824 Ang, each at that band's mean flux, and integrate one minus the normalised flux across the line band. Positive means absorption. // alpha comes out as 0.31 Ang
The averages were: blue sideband 31.5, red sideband 31.3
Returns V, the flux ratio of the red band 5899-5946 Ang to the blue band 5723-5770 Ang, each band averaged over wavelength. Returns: 1.0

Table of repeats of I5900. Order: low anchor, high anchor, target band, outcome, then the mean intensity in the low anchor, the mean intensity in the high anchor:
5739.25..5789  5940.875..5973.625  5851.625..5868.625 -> 0.4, 31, 30.4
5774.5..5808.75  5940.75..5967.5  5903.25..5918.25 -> 0.2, 31.4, 30.4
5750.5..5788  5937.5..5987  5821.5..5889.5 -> 0.1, 30.9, 30.2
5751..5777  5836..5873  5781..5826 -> -0.4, 30.8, 30.9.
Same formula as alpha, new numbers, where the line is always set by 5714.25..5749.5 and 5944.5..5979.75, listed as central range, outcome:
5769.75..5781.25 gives 0.1 Ang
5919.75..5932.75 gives 0.1 Ang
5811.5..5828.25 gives 0.5 Ang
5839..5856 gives -0.4 Ang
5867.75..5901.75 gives 2.6 Ang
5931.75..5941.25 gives 0.0 Ang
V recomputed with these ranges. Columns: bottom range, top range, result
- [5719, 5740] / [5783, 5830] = 0.98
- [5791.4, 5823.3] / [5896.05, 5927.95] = 0.95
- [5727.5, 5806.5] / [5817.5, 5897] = 0.96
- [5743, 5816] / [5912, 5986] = 0.97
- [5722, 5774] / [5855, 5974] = 0.95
